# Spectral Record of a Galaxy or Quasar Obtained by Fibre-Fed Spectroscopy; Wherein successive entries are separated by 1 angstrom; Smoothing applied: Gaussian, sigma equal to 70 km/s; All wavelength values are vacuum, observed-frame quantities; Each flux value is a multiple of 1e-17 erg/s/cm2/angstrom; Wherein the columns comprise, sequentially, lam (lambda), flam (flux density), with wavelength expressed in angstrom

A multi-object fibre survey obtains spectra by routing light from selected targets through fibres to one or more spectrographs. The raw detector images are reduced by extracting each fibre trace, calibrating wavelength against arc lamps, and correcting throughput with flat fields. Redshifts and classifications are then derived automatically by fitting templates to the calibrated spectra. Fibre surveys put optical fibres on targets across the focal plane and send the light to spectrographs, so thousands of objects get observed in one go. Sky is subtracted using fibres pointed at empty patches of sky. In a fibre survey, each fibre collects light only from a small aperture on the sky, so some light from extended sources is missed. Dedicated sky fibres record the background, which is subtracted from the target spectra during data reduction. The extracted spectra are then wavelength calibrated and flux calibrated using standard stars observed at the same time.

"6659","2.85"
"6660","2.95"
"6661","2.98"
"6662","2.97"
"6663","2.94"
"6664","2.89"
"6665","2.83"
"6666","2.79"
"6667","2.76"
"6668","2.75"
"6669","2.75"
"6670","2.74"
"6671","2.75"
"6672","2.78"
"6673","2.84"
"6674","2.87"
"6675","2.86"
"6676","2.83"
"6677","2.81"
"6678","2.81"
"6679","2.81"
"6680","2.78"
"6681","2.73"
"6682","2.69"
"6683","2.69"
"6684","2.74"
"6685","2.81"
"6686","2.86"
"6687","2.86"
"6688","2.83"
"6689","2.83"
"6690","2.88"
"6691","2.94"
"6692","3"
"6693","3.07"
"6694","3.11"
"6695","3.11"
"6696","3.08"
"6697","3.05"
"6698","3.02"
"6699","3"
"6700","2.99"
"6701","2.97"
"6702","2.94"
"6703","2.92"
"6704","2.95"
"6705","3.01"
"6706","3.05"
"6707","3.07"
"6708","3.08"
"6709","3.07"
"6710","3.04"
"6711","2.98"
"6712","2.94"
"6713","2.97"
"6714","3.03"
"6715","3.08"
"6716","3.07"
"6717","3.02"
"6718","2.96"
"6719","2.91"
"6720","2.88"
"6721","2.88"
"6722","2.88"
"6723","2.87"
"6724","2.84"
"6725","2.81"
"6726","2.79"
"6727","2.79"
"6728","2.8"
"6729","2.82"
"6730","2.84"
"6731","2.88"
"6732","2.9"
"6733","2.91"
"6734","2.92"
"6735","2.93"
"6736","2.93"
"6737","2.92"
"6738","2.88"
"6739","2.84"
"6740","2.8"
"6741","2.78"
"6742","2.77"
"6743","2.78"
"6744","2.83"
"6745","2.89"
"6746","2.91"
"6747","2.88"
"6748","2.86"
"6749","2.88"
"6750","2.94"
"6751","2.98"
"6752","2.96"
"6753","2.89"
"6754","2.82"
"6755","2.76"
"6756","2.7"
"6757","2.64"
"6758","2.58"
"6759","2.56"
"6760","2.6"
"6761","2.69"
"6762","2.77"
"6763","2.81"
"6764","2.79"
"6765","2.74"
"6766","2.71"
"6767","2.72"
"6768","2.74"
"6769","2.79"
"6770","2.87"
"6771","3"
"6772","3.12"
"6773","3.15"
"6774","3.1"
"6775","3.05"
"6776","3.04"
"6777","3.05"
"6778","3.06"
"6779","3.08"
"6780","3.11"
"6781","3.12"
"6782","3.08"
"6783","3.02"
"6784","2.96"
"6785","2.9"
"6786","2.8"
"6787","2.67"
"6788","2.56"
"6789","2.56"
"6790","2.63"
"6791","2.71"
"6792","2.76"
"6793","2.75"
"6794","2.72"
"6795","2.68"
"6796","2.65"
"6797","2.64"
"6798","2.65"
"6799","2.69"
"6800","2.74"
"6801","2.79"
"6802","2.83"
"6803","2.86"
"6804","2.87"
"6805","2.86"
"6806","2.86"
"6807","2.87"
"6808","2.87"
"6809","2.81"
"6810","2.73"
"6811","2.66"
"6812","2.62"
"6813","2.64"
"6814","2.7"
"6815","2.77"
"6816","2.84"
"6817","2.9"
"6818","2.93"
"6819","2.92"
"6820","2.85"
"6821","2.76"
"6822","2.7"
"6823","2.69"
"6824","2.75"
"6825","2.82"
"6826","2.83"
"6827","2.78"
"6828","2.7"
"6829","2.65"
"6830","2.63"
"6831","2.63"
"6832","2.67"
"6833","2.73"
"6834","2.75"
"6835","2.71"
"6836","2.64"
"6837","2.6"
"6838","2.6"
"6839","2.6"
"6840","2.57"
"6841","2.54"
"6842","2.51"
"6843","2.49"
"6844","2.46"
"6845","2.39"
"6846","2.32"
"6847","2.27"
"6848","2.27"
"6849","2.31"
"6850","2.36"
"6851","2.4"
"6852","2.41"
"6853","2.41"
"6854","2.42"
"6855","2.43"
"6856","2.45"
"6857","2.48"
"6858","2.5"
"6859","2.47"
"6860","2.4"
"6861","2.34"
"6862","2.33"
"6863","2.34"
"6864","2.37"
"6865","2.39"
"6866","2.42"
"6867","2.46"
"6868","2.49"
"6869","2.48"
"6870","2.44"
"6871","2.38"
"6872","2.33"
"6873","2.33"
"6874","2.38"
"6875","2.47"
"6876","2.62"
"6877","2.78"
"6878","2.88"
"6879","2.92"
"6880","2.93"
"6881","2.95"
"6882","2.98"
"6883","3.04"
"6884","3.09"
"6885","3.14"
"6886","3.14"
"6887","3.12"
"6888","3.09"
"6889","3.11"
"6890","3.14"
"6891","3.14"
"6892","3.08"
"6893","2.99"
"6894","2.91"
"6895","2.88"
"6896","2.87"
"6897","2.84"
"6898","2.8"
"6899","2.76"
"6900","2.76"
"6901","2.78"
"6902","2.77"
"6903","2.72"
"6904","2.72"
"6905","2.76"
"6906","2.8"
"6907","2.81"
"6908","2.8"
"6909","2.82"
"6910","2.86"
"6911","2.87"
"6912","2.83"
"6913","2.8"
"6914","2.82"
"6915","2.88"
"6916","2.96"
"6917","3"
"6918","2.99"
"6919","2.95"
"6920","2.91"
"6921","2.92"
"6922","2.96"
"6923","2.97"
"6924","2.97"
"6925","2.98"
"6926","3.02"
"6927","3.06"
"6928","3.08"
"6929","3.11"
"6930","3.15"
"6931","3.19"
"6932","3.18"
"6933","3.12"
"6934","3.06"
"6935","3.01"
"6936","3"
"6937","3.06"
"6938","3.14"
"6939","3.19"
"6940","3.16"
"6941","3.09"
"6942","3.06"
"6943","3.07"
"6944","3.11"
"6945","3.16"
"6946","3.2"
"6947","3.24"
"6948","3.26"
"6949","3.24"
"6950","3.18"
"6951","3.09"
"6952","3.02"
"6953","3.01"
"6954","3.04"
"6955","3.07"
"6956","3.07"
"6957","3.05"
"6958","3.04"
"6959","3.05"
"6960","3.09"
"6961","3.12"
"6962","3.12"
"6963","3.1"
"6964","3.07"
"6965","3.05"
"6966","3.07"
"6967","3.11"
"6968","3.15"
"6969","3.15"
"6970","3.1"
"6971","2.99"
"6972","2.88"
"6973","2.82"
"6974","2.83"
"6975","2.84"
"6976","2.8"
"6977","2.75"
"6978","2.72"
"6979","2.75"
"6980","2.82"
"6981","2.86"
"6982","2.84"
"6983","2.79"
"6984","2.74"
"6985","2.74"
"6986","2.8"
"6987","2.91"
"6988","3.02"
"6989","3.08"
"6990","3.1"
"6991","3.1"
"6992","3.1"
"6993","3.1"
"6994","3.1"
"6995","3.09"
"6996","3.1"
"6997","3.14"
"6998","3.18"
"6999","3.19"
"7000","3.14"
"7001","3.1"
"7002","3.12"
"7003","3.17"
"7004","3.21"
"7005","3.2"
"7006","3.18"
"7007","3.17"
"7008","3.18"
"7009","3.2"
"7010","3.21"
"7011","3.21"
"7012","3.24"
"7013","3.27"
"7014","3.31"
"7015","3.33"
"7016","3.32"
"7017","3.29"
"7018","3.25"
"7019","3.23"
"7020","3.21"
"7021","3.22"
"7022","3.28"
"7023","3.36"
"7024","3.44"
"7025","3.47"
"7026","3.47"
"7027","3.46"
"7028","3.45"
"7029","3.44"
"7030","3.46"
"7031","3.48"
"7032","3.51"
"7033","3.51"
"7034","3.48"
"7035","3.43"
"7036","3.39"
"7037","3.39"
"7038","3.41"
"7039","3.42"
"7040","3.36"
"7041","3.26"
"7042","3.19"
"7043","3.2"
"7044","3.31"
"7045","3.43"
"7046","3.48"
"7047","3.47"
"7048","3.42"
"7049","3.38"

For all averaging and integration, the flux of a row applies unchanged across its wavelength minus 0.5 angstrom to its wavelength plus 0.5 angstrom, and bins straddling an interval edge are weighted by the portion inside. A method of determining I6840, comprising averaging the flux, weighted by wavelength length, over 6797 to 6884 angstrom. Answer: 2.62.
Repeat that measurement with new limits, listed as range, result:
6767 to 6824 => 2.83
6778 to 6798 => 2.81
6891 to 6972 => 3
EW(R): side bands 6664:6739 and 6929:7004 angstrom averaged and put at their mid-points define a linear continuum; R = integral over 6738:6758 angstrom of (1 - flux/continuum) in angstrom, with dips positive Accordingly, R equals 0.6 angstrom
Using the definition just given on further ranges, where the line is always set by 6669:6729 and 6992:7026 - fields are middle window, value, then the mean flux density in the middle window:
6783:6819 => 3.0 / 2.76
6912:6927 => 0.9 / 2.94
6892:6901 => 0.7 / 2.86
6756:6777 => 1.1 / 2.83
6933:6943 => 0.2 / 3.09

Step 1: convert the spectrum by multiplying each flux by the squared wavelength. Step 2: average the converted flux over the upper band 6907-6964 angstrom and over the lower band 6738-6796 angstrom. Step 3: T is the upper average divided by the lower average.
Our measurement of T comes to 1.1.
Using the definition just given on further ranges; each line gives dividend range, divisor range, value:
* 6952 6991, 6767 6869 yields 1.15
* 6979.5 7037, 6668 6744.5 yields 1.21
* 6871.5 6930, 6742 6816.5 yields 1.06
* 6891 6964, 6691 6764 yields 1.10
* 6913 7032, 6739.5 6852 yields 1.18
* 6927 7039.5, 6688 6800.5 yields 1.17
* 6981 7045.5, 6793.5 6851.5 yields 1.27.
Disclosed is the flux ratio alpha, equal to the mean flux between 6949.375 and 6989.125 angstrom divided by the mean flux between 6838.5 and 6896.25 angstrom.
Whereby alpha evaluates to 1.13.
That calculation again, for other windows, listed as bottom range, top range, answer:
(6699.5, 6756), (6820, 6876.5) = 0.86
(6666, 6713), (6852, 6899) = 0.93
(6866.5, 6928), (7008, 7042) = 1.18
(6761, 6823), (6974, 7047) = 1.13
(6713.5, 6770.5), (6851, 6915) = 0.96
